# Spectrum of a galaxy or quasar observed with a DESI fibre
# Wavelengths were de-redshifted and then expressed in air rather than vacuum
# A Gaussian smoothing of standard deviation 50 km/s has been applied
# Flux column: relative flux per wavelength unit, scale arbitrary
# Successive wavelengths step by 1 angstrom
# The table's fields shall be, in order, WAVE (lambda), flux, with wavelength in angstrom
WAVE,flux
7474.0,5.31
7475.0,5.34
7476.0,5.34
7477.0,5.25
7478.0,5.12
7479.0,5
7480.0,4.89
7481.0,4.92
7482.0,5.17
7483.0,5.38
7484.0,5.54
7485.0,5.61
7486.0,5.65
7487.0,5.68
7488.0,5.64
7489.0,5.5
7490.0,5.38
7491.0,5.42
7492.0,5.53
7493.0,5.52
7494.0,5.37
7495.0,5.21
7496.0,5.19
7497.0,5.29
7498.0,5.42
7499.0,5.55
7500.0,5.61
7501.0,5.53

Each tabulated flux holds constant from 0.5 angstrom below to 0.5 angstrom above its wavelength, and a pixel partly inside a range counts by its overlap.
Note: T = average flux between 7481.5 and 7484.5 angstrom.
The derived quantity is 5.36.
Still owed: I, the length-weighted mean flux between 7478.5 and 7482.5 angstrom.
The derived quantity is 4.99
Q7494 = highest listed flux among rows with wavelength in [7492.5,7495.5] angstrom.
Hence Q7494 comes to 5.52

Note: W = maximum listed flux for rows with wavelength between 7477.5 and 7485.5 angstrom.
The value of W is 5.61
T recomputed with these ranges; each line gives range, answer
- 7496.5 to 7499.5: 5.42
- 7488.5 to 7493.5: 5.47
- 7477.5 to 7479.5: 5.06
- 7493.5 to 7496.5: 5.26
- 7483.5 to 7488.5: 5.62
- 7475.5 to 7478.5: 5.24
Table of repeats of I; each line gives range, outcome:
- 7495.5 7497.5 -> 5.24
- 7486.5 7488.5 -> 5.66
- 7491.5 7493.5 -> 5.53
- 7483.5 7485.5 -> 5.58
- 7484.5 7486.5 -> 5.63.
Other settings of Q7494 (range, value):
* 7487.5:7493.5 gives 5.64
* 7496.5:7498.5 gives 5.42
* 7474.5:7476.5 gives 5.34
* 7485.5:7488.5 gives 5.68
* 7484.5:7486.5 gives 5.65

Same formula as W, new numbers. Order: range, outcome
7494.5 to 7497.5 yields 5.29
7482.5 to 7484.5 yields 5.54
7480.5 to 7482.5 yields 5.17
